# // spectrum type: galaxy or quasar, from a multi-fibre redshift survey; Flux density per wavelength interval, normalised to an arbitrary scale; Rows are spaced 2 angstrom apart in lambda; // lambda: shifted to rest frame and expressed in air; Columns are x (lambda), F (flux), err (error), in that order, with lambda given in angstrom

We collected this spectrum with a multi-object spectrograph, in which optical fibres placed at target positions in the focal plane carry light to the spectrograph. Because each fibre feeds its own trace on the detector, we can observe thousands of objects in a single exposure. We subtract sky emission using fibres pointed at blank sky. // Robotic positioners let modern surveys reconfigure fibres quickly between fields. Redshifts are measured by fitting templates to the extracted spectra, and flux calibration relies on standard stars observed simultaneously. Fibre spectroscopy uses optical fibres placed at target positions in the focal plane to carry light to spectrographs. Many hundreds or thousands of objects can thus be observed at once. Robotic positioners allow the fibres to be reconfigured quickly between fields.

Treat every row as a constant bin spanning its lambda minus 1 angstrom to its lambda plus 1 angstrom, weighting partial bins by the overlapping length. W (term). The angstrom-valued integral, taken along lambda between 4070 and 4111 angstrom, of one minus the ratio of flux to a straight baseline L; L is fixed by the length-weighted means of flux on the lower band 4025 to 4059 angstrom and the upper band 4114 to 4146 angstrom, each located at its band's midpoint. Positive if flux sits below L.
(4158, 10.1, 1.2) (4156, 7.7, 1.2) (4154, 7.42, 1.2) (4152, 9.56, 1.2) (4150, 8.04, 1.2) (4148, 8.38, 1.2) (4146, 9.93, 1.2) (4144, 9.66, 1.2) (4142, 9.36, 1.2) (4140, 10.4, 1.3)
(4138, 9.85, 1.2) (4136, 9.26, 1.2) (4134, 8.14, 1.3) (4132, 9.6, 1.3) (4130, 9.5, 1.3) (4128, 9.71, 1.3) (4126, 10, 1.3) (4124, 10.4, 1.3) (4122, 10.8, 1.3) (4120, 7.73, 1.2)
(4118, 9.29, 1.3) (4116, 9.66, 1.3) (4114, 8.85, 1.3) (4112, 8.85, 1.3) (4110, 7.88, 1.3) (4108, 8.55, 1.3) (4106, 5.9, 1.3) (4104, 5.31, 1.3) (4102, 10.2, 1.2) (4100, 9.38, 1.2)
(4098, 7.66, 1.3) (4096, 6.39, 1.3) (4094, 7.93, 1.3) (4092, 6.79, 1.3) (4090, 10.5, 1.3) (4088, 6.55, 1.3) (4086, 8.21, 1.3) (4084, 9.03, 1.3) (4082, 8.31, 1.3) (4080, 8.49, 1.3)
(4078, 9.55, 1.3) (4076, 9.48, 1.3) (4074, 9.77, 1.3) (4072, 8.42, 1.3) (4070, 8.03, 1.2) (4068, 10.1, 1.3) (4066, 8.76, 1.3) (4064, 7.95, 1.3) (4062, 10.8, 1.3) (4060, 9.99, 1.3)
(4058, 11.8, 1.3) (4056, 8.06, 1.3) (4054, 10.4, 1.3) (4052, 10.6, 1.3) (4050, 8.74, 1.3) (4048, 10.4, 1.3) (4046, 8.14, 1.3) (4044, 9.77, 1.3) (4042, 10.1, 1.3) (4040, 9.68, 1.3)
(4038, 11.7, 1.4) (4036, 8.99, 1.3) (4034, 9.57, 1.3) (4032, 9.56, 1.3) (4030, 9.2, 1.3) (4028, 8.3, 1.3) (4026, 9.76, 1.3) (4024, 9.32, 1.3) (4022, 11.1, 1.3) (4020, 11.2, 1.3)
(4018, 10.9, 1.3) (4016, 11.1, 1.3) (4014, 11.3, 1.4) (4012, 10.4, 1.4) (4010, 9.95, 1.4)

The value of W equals 6.0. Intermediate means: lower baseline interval 9.69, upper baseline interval 9.55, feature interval 8.21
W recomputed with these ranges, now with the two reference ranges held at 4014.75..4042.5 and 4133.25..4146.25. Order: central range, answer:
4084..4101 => 3.1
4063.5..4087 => 2.3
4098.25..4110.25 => 2.3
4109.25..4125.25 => 0.7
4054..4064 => -0.1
